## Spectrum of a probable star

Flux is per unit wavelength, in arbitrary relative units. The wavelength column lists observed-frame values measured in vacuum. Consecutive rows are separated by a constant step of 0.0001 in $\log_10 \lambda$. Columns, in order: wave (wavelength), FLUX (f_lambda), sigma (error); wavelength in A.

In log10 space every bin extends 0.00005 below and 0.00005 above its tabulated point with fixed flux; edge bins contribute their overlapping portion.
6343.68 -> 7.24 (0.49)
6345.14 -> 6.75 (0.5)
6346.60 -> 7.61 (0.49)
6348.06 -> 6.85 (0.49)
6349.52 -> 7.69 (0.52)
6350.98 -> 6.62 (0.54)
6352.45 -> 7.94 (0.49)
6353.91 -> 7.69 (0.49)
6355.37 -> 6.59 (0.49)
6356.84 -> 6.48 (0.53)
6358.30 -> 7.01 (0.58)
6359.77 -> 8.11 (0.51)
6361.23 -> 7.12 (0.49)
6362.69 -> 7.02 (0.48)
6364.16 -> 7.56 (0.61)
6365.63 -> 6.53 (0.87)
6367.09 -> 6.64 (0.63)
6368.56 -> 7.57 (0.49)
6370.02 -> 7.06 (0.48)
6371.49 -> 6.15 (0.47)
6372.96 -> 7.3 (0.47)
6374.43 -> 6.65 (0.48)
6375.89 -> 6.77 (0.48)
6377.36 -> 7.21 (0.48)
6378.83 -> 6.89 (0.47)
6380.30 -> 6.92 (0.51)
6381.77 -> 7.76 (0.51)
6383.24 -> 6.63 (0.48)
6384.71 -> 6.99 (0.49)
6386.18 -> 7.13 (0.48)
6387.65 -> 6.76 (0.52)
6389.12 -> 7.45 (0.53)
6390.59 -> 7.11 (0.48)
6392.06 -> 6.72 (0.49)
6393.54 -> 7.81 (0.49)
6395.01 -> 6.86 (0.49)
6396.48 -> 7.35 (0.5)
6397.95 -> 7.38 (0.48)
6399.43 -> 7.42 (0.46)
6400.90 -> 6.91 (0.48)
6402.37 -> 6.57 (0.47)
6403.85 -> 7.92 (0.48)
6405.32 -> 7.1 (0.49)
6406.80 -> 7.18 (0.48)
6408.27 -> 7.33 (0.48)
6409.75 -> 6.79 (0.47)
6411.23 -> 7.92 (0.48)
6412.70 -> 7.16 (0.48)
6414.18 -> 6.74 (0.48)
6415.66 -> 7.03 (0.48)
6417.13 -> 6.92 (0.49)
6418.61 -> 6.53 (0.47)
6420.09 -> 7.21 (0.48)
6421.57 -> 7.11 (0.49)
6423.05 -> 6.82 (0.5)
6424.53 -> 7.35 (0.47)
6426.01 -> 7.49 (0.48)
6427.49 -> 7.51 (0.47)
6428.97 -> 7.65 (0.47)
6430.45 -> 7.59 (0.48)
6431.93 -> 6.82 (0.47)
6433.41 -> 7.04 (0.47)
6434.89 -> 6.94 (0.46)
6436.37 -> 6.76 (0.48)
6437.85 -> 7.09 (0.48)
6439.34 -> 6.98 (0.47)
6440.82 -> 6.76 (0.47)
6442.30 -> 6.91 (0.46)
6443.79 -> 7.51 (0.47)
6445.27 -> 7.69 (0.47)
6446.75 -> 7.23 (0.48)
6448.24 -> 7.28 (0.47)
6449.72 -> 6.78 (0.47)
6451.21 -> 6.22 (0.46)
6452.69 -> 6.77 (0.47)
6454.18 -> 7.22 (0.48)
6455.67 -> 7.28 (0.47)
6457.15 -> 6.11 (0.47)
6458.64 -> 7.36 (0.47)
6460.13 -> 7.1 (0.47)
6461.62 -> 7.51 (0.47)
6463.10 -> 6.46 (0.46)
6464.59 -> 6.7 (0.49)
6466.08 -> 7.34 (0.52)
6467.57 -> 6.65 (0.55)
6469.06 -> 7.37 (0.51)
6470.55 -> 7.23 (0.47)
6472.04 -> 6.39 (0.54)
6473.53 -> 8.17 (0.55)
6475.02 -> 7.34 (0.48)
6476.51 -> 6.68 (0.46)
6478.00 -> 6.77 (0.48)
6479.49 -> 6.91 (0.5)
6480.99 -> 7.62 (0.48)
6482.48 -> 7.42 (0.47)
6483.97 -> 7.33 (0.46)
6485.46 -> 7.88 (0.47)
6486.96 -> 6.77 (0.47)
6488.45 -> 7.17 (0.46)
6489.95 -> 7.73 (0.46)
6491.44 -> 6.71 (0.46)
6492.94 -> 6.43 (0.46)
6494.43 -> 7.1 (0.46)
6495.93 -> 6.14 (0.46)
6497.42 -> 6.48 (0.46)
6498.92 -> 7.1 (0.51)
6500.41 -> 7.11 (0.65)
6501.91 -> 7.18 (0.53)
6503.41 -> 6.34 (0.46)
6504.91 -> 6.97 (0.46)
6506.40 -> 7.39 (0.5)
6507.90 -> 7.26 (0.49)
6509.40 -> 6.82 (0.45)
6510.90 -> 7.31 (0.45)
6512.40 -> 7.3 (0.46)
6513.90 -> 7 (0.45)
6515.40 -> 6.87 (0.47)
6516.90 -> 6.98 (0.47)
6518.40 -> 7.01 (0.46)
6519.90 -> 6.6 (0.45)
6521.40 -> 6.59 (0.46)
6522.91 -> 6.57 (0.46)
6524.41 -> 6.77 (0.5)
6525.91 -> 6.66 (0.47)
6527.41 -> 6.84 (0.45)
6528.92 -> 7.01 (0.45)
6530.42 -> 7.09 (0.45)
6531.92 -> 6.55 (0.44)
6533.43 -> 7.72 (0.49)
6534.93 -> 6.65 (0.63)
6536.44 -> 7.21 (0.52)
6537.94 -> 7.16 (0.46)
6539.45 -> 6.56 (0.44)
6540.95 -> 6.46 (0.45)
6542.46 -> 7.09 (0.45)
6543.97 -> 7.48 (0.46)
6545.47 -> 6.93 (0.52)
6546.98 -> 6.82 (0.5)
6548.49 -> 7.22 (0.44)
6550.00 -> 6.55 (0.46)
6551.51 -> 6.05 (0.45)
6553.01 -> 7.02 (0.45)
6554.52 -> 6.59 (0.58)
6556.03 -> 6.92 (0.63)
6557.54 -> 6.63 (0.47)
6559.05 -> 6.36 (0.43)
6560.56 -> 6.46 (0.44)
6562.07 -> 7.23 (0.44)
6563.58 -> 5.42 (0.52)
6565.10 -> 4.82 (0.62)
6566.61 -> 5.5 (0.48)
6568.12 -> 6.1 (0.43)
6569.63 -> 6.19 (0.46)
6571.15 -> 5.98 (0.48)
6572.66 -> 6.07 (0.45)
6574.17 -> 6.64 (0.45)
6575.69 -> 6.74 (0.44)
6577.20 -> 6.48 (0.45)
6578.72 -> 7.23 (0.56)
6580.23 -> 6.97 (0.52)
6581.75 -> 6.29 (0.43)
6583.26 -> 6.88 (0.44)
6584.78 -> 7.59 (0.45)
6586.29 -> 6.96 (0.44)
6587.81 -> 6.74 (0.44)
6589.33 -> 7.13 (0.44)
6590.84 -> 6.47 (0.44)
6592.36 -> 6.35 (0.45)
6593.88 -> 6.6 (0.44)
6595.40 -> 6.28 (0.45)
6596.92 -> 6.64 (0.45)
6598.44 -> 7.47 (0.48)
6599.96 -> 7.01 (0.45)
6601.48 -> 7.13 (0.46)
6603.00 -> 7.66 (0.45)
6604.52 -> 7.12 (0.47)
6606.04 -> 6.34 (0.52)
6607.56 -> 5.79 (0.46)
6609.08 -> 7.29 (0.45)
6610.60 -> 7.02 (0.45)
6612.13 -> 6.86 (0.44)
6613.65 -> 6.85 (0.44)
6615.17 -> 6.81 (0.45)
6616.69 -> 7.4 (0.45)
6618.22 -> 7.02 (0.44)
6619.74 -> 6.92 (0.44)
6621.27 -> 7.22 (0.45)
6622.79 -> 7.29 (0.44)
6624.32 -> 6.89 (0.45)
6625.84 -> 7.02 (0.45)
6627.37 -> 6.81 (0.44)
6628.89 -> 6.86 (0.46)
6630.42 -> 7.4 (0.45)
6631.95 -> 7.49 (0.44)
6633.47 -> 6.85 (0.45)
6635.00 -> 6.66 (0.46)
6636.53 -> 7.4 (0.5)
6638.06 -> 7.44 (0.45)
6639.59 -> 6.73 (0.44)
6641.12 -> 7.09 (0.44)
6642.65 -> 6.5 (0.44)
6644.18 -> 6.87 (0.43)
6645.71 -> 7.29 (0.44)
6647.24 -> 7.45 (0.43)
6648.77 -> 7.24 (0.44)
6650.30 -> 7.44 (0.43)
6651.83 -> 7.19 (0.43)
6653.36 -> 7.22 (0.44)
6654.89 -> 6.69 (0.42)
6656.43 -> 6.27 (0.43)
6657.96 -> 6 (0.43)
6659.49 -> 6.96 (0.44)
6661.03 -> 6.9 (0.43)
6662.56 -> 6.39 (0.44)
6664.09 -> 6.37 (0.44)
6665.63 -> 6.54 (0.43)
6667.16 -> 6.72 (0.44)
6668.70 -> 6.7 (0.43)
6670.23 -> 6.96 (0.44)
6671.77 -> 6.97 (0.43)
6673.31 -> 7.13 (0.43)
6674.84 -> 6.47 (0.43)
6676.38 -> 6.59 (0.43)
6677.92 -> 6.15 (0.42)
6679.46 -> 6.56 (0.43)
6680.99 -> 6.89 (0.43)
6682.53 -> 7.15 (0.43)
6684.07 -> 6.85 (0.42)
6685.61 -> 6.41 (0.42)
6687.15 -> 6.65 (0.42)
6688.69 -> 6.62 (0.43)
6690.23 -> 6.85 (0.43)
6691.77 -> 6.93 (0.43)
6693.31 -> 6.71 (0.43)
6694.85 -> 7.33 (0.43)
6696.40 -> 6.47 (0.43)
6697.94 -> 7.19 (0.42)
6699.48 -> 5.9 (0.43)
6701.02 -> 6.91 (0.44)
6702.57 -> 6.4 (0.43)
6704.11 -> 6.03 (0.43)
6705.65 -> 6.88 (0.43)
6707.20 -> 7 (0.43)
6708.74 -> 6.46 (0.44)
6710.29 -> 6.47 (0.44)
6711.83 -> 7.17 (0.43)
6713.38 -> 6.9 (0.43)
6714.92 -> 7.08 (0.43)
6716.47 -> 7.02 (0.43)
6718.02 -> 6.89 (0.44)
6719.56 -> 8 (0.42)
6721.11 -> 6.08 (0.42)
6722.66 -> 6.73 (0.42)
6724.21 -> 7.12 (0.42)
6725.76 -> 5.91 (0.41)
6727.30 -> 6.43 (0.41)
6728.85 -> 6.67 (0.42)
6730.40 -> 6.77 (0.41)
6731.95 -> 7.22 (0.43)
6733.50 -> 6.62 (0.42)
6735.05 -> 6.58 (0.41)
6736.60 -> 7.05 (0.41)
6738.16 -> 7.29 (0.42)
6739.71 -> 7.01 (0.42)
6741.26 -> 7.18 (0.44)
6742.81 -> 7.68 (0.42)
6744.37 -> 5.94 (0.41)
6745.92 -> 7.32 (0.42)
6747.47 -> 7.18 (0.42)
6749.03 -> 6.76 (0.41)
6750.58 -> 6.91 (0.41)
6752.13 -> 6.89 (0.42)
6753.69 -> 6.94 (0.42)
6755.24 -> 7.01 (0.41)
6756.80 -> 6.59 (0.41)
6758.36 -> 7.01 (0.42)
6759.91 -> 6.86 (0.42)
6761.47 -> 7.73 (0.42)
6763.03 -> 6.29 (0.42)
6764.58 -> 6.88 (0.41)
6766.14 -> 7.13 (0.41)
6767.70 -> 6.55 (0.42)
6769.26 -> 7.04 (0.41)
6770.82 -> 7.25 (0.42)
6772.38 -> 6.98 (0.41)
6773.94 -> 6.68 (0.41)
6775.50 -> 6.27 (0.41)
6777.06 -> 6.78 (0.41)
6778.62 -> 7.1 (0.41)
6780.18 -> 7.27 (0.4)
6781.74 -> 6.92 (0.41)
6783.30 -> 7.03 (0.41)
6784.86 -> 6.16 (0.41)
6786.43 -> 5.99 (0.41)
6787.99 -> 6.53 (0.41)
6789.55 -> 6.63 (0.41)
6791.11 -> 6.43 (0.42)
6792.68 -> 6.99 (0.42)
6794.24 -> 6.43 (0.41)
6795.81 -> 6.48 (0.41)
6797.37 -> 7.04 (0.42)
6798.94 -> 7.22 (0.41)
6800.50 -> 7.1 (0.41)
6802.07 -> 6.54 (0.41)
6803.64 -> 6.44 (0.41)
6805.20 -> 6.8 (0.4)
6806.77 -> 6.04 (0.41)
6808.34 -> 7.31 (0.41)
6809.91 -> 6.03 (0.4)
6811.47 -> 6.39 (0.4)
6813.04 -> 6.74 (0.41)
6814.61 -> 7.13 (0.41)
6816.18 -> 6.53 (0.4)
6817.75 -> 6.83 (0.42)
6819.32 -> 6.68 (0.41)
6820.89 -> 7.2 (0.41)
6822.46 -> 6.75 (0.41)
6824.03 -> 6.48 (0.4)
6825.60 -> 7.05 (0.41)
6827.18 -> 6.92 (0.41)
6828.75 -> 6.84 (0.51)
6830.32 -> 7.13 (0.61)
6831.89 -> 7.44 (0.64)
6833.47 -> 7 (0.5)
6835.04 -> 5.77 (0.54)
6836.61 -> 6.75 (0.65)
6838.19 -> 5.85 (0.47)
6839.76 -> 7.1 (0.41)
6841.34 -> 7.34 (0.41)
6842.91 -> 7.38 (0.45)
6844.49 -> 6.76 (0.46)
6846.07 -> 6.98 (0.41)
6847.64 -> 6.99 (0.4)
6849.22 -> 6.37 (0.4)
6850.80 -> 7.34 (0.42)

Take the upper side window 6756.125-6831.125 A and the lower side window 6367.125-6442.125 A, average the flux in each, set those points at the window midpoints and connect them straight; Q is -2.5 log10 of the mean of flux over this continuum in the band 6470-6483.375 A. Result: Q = -0.02 mag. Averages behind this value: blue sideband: 7.1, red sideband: 6.78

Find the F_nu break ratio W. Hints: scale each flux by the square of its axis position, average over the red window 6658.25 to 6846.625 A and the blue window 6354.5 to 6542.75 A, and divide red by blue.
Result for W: 1.1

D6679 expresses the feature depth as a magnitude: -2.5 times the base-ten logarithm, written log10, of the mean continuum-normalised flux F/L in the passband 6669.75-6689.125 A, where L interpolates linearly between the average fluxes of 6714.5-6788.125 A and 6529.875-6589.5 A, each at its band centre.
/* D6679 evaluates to 0.01 mag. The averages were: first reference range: 6.66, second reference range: 6.86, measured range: 6.72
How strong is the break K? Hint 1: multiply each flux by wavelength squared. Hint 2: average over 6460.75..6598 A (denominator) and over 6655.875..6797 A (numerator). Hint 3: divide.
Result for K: 1.05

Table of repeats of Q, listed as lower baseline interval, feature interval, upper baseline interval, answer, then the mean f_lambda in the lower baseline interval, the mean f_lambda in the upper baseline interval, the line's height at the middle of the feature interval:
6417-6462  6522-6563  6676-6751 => 0.02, 7.08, 6.79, 6.97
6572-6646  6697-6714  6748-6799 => 0.03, 6.91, 6.81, 6.85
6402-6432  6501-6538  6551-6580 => -0.05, 7.19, 6.35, 6.61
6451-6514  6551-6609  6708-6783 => 0.06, 7.03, 6.89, 6.98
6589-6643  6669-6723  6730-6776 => 0.03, 6.94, 6.92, 6.93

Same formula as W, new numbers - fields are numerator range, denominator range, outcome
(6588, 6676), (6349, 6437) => 1.04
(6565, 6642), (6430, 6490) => 1.00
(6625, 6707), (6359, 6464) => 1.04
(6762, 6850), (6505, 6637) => 1.07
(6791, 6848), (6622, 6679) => 1.04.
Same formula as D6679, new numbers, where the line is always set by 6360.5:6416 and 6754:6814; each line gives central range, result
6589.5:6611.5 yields 0.02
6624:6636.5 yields -0.02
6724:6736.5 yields 0.02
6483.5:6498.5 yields 0.01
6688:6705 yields 0.03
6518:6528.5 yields 0.04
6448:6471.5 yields 0.01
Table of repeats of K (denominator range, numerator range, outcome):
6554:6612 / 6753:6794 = 1.09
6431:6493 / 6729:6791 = 1.06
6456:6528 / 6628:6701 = 1.03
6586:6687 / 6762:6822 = 1.03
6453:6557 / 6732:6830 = 1.06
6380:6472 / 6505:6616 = 0.99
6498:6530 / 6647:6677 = 1.03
